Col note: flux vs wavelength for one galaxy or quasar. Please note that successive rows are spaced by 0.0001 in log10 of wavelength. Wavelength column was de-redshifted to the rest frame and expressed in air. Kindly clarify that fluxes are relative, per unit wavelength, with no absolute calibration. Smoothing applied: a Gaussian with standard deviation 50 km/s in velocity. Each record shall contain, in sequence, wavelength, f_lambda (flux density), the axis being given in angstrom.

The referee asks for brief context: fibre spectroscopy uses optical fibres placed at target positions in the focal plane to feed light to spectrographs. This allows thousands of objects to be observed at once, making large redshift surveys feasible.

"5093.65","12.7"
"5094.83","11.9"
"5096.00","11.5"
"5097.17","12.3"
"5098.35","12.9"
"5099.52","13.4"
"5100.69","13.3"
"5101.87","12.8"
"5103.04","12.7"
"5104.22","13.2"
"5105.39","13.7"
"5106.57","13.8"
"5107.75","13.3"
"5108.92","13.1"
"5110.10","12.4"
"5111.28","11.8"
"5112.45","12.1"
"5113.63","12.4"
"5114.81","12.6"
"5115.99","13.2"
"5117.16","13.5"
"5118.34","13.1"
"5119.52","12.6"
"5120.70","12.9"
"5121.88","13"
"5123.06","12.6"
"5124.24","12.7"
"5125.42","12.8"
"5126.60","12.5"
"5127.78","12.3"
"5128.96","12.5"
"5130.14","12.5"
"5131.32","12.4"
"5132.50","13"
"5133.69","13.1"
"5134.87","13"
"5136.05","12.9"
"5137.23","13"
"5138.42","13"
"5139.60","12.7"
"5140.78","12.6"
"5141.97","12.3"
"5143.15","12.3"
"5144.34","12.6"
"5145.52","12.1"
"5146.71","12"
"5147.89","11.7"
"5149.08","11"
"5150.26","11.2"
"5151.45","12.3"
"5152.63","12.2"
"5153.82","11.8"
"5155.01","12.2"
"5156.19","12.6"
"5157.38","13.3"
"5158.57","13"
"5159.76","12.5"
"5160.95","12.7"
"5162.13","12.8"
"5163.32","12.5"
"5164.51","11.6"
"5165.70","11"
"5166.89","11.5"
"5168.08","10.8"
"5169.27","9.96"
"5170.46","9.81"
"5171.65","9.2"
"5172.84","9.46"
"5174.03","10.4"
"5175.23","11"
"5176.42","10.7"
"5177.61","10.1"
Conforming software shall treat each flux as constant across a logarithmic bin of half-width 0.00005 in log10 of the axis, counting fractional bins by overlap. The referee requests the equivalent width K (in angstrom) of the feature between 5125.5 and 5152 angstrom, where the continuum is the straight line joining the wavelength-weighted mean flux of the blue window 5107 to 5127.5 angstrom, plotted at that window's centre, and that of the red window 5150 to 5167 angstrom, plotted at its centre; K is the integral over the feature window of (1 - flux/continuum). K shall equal 0.2 angstrom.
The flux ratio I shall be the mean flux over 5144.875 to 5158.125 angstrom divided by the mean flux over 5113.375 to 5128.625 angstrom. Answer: 0.9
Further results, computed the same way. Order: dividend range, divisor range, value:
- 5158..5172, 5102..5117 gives 0.89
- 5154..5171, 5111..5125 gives 0.93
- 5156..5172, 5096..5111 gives 0.90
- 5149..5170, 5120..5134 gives 0.94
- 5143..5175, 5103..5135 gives 0.91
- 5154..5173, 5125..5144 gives 0.92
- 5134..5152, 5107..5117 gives 0.97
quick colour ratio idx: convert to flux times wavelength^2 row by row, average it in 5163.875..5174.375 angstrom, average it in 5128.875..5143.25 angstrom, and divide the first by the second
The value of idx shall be 0.83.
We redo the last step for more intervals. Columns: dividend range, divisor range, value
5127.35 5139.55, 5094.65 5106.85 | 1.00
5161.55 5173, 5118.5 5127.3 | 0.87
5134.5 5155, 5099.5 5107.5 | 0.94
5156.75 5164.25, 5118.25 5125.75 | 1.01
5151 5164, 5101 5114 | 0.99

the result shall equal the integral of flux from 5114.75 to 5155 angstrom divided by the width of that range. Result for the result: 12.5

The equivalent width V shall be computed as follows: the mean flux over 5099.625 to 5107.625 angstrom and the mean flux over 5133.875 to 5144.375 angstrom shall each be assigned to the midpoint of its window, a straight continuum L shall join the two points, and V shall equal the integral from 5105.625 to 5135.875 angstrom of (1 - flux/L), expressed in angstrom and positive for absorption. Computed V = 0.52 angstrom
